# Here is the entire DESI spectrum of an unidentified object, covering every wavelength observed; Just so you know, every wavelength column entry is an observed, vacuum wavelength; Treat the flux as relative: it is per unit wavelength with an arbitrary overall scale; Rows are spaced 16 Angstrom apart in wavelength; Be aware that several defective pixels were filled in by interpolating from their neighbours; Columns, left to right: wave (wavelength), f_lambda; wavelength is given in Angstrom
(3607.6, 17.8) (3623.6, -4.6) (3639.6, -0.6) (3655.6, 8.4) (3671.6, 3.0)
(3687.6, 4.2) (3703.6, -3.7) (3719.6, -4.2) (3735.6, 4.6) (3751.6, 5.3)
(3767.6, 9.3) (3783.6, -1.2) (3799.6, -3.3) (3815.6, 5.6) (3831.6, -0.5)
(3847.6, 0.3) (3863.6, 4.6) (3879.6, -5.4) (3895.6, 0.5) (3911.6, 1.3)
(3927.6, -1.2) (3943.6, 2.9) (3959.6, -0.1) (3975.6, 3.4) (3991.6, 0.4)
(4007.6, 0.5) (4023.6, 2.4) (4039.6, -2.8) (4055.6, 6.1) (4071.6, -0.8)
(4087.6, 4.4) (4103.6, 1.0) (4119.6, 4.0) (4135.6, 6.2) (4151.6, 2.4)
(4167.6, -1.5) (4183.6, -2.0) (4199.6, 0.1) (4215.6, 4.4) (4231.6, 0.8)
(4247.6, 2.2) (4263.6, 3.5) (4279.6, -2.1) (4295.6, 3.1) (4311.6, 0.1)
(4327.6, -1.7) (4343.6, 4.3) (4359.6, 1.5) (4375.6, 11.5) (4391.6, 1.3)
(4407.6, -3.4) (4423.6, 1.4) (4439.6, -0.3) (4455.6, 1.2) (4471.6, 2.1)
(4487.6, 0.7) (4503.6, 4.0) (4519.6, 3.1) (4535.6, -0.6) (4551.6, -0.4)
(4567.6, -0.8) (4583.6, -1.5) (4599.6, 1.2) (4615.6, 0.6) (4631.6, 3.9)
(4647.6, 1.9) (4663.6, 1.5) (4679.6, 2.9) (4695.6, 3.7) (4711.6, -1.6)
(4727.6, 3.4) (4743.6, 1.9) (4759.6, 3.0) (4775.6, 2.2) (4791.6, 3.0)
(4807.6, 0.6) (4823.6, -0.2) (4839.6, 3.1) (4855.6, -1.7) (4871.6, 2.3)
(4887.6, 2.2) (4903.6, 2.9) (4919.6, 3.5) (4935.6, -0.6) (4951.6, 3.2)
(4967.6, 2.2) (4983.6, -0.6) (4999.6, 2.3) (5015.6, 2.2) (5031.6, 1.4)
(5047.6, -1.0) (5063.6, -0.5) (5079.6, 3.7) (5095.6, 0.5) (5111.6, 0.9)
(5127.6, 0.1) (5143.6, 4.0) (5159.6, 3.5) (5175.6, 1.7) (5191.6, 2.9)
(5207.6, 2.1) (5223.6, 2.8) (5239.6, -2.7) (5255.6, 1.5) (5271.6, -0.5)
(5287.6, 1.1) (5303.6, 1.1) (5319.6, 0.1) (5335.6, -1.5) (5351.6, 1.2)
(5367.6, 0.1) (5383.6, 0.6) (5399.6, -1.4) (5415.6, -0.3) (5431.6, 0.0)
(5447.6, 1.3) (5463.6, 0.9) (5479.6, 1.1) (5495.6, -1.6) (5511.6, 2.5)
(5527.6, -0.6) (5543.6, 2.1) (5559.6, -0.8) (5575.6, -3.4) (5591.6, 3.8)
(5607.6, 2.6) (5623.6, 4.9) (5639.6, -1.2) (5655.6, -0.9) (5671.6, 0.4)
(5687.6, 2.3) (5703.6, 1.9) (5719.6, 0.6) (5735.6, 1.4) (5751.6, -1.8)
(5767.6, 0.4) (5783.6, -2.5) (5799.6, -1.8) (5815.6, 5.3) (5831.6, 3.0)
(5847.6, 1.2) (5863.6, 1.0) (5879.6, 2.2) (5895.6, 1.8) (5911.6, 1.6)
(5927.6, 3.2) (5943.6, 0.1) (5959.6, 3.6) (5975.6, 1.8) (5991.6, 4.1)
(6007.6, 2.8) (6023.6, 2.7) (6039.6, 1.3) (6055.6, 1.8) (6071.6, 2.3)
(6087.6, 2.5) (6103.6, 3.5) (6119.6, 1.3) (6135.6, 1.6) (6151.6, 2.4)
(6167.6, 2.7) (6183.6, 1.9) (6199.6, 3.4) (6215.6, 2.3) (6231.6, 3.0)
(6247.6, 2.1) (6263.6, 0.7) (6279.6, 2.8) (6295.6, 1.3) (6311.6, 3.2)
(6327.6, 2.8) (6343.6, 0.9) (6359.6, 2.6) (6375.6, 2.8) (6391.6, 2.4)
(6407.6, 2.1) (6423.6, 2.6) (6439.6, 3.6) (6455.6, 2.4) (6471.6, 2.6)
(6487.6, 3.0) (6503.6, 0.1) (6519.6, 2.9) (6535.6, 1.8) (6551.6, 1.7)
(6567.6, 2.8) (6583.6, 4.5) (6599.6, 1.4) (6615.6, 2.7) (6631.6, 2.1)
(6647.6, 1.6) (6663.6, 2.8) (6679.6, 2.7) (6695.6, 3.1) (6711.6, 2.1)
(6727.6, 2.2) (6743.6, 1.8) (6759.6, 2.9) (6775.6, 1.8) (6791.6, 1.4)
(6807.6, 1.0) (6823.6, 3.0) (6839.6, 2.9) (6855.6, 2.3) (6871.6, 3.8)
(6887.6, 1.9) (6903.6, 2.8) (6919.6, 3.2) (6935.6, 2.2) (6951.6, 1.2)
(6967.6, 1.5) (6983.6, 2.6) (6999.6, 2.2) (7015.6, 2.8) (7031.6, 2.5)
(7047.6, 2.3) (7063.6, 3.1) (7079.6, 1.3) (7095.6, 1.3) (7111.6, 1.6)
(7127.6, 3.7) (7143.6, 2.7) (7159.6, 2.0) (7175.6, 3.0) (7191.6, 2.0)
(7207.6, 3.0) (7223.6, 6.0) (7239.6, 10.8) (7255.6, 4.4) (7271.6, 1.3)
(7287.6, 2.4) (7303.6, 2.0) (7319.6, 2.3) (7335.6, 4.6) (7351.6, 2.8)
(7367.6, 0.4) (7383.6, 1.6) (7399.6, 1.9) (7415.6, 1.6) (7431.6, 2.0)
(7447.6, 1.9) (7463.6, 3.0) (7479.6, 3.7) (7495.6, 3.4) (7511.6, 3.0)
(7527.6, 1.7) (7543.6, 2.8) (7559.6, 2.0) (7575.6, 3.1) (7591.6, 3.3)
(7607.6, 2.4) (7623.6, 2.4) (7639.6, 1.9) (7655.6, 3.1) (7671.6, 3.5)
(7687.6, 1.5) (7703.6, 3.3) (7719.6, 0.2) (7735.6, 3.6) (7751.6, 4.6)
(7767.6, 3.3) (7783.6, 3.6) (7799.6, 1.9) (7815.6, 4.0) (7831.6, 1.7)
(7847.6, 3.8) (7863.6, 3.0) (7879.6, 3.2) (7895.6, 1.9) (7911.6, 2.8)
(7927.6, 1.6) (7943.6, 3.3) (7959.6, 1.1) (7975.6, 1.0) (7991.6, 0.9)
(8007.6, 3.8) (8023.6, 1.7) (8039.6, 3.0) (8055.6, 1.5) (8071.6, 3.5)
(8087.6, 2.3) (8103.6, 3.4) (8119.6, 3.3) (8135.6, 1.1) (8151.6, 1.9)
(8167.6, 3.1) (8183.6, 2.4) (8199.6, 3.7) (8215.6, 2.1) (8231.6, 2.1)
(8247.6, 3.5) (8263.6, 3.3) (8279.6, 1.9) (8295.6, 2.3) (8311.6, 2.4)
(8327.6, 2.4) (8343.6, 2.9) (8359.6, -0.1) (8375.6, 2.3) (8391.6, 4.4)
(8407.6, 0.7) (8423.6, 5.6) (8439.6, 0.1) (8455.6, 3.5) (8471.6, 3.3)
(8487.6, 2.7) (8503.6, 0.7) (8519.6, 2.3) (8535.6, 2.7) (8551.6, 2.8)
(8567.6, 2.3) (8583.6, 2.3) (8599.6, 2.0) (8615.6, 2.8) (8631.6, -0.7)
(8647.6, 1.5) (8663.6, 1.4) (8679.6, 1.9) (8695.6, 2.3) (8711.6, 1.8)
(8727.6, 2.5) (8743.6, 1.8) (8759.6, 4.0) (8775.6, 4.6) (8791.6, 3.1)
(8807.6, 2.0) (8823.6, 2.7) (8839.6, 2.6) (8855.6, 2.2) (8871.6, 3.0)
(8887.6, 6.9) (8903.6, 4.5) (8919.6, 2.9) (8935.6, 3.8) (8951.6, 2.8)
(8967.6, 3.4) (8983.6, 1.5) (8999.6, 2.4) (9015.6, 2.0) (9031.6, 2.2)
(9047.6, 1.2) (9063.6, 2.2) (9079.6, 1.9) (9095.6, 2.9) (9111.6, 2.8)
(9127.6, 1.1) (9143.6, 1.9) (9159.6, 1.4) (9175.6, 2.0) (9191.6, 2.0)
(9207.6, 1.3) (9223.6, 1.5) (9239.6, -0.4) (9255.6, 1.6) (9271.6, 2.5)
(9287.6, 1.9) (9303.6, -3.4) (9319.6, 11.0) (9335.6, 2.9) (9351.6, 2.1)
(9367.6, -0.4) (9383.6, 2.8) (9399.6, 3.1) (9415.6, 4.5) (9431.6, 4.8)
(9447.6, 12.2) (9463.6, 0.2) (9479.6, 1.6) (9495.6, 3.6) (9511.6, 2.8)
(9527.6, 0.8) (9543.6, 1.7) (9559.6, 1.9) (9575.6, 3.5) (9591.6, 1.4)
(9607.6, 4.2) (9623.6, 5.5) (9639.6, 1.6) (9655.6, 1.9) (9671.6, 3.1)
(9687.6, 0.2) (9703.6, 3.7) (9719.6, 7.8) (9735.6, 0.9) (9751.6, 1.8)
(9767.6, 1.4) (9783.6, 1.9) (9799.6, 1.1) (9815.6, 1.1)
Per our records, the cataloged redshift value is 0.940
